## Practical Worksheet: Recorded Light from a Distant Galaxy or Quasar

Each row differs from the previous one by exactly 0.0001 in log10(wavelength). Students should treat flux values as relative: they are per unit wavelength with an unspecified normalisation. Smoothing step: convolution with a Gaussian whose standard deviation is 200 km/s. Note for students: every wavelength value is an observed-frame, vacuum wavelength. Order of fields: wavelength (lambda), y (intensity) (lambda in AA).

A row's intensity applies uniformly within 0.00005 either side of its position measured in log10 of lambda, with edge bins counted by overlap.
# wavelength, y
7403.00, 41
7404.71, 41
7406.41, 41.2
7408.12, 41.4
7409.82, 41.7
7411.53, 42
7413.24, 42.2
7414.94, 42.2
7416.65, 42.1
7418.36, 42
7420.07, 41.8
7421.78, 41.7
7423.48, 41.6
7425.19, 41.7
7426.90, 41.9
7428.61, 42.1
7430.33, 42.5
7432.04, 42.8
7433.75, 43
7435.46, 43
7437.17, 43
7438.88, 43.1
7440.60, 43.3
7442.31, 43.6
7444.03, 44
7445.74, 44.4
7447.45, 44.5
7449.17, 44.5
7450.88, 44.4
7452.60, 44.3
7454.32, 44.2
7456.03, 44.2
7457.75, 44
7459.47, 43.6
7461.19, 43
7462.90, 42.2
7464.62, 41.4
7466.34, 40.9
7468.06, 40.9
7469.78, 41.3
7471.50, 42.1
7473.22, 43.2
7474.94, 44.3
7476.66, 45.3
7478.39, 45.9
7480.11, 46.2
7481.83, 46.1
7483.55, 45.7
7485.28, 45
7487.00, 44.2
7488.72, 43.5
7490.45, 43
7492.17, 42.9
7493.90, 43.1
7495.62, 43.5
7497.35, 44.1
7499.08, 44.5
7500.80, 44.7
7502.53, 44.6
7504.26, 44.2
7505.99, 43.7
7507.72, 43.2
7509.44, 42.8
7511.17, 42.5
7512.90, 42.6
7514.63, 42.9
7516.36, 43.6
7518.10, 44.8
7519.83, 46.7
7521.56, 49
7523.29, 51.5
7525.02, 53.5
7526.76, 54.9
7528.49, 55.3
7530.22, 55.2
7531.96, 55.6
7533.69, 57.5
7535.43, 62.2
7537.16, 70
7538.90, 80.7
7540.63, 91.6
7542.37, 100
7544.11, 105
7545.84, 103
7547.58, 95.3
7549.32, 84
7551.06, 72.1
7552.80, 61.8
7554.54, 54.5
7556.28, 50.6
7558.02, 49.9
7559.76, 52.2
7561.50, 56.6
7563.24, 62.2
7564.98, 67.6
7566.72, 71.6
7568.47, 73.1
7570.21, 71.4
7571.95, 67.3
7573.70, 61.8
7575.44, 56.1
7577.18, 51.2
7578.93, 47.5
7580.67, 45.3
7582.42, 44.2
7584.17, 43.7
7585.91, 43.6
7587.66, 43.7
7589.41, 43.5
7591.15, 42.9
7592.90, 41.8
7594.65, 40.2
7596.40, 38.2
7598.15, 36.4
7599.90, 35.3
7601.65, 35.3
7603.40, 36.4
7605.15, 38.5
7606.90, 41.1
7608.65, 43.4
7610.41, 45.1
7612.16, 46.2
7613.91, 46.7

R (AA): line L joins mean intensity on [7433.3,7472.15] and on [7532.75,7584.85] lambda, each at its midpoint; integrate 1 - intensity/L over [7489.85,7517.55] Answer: 5.62 AA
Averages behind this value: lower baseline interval 43.2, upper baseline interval 67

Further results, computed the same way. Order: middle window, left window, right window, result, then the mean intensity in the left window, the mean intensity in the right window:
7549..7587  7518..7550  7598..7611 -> -2.14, 69.8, 38.9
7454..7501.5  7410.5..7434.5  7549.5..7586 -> 4.44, 42.1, 58.1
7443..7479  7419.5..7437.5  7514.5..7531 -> 1.19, 42.3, 50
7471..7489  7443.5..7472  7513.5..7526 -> -0.04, 43.2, 47.4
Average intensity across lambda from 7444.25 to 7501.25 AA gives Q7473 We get 43.8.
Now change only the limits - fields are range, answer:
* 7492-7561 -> 57.9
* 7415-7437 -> 42.2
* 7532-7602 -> 60.4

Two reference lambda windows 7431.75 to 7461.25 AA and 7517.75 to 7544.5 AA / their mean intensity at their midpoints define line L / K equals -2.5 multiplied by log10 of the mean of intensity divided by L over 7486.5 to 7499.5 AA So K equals 0.25 mag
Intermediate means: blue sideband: 43.8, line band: 43.5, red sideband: 64.3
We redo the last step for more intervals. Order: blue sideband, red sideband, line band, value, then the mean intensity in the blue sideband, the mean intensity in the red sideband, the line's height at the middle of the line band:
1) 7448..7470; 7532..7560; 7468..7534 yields 0.25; 43.1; 74.3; 58.2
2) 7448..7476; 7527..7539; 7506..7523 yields 0.25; 43.1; 60.8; 56.2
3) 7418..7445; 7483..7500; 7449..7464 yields -0.02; 42.6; 43.9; 43.1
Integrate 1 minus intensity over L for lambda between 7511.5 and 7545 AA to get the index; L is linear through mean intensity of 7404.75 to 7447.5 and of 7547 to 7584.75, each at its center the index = -2.86 AA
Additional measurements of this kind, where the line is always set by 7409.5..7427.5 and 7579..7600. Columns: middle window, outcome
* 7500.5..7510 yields -0.4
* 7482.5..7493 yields -0.5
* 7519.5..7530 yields -2.6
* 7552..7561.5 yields -2.7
